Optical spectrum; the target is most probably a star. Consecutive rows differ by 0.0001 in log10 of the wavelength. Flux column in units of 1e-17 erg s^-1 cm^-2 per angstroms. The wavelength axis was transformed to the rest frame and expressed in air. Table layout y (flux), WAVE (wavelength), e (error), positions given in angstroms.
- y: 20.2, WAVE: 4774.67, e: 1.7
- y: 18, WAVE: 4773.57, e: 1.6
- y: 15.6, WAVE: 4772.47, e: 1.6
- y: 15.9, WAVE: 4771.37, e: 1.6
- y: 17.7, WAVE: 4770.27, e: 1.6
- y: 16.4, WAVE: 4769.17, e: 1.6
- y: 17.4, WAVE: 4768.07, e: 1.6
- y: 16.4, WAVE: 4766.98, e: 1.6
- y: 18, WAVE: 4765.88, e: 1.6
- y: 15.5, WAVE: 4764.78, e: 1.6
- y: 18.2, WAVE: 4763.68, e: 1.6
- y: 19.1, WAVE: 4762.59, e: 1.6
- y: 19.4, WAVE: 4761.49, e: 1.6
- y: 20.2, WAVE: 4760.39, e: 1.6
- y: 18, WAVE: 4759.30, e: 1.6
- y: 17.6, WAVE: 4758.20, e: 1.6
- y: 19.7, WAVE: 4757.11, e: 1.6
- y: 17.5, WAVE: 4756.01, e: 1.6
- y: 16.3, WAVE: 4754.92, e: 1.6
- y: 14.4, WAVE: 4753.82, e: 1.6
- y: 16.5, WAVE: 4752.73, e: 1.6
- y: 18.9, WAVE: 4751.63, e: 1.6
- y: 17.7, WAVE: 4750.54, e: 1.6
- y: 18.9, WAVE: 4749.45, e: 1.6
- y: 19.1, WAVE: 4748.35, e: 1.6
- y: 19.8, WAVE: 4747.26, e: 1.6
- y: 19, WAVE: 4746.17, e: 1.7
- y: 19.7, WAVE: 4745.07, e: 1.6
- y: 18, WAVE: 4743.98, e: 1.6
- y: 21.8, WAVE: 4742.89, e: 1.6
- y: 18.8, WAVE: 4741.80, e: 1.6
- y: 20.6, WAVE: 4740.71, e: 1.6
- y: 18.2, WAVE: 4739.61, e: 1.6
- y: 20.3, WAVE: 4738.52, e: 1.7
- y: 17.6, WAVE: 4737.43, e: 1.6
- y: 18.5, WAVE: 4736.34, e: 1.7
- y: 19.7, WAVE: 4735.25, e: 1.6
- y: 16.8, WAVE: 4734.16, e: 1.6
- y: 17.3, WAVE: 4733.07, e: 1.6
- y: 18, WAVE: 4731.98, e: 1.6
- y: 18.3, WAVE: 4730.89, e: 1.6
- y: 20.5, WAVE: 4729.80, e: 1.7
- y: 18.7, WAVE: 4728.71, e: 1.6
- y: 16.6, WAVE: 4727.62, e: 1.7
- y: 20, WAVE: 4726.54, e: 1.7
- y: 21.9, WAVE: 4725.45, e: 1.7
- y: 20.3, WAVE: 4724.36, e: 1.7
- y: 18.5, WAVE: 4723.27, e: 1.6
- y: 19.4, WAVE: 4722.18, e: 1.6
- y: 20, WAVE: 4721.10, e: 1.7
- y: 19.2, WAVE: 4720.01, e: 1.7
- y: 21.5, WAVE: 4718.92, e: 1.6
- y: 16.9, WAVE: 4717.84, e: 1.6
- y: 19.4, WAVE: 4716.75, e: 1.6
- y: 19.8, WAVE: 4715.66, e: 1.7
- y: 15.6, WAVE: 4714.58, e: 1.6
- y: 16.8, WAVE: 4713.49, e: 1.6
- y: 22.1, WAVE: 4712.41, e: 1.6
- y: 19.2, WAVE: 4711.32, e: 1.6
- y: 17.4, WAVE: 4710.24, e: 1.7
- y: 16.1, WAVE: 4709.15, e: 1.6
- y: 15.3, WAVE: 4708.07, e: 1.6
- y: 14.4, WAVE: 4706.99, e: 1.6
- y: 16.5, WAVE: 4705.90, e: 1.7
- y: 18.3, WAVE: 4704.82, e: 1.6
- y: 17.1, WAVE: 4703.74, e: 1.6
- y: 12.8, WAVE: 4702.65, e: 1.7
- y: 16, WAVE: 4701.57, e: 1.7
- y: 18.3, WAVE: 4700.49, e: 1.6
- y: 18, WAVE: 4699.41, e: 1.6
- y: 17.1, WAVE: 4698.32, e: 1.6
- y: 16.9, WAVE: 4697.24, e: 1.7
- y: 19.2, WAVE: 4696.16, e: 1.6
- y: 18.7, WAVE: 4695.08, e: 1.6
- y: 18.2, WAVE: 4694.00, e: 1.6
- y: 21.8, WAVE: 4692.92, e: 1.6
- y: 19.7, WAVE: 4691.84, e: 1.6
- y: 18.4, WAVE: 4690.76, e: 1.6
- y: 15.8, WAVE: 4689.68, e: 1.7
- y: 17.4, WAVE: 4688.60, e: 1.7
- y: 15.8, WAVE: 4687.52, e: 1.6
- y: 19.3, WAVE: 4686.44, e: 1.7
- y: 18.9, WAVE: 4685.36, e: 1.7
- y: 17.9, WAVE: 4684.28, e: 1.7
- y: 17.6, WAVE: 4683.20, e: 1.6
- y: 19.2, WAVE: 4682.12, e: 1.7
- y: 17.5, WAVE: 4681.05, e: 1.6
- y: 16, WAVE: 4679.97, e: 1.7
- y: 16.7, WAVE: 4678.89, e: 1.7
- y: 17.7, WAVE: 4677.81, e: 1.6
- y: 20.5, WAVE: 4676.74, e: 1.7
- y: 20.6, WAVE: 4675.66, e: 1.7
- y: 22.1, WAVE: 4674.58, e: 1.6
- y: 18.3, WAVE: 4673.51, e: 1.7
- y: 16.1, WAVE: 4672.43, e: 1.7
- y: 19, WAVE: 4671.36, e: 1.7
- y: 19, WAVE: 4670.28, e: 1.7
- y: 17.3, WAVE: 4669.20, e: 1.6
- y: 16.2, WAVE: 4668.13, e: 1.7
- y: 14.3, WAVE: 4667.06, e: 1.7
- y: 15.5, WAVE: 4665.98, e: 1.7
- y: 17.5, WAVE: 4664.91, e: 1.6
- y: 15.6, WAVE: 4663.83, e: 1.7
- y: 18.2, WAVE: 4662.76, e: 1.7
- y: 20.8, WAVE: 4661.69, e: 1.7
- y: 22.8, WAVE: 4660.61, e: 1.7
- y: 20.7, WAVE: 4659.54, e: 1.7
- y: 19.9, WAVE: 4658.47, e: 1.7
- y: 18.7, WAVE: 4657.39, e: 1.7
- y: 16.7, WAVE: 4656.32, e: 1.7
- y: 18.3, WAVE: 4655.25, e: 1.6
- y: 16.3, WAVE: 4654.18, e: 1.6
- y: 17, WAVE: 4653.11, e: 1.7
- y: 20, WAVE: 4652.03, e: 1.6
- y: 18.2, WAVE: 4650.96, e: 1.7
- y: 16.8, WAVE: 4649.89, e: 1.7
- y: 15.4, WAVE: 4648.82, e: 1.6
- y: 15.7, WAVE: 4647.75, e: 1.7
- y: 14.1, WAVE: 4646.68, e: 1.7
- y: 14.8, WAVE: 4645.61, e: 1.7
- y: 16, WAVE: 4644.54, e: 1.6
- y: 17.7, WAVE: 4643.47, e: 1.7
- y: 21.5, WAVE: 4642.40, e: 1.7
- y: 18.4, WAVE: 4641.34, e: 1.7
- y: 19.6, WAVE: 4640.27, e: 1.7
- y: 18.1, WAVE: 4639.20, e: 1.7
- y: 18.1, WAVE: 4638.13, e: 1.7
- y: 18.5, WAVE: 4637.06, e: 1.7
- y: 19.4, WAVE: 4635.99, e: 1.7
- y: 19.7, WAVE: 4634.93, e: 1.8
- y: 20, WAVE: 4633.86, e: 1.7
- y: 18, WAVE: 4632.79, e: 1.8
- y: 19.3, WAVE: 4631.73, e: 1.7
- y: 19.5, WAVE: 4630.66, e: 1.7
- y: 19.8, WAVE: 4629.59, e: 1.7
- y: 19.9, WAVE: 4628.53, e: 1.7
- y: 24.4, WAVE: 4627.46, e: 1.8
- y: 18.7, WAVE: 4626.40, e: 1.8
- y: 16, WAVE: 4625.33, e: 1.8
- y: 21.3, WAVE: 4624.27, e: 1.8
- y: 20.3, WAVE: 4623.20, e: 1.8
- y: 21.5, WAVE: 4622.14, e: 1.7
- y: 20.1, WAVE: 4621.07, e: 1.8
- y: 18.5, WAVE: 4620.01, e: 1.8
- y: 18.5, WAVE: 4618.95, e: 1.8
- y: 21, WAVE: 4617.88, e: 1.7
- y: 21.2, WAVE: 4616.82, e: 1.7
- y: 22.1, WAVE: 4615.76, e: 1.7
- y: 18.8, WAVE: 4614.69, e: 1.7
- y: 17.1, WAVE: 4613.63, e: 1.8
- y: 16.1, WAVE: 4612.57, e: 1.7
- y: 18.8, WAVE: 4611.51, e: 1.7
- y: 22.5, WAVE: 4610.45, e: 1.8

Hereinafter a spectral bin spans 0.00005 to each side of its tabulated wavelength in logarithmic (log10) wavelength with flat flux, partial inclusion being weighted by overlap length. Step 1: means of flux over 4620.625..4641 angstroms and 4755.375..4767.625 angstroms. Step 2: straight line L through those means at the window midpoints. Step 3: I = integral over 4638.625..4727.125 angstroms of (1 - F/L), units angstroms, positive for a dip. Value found 4.5 angstroms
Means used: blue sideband 19.6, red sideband 18.1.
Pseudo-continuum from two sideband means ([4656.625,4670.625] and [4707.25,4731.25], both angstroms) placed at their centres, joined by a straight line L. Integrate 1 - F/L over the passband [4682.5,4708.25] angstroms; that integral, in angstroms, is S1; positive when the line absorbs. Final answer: 1.4 angstroms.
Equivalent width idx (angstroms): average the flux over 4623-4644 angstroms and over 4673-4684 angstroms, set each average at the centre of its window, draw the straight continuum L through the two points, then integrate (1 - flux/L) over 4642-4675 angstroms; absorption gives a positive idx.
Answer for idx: 2.1 angstroms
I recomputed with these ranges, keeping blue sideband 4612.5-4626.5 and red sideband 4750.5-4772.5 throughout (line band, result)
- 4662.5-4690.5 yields 1.49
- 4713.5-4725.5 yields -0.68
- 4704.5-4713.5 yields 0.43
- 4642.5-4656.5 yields 1.64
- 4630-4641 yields 0.14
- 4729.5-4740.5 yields -0.42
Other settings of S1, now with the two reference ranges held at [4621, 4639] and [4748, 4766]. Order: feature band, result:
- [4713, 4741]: -0.8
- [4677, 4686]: 0.5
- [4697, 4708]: 1.3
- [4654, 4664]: 0.1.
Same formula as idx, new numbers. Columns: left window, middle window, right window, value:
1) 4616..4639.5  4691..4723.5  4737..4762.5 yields 1.7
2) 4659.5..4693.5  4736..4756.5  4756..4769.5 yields -0.5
